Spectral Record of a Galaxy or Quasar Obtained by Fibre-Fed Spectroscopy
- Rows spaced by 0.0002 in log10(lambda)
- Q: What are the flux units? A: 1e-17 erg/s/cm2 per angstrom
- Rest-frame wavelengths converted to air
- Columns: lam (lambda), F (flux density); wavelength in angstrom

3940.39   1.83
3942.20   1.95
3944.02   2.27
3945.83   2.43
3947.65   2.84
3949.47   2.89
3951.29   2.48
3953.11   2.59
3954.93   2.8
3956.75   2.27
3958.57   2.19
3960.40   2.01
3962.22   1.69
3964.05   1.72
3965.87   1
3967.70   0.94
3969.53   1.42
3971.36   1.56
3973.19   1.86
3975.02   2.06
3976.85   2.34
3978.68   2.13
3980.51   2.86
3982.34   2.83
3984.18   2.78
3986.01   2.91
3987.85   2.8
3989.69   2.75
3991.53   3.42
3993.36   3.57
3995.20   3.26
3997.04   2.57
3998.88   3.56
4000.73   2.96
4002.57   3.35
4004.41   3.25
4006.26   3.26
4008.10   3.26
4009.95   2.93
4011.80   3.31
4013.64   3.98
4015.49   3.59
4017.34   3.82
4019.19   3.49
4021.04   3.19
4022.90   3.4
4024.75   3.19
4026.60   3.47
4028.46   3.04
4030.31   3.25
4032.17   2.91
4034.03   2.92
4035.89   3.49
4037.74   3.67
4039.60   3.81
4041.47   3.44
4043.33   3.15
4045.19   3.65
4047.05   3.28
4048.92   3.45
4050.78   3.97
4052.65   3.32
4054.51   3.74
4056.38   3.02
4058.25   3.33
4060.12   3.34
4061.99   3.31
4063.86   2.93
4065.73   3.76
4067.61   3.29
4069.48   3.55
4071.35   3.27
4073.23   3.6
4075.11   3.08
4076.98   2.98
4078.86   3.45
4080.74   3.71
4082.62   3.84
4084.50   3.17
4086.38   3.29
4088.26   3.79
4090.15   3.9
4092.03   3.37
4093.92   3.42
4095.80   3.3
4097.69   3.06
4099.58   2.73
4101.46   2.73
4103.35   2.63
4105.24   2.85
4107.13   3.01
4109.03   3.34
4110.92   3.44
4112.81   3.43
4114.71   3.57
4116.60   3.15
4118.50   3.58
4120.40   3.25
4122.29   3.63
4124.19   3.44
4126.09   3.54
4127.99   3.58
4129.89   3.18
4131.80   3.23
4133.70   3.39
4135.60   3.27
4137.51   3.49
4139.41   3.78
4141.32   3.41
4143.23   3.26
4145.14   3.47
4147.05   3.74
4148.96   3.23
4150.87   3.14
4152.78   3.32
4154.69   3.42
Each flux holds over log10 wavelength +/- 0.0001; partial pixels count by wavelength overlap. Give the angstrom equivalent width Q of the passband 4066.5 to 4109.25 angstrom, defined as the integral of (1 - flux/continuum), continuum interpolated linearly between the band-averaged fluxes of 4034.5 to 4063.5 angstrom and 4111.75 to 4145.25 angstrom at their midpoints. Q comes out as 2.0 angstrom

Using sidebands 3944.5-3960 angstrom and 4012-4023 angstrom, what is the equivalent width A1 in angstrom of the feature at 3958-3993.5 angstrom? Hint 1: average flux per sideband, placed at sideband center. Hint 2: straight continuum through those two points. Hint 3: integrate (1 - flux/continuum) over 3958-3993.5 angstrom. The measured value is 8.77 angstrom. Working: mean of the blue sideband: 2.53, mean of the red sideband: 3.57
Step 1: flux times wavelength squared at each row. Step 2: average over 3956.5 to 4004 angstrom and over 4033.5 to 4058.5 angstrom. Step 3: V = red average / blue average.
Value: 1.47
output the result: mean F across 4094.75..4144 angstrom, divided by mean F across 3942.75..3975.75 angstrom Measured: 1.6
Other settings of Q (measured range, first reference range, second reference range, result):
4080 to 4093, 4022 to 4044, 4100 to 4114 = -1.87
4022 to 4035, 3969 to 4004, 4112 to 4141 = -1.09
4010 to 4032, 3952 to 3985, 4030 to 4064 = -3.44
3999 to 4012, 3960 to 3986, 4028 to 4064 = -3.07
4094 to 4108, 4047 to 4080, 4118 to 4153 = 1.91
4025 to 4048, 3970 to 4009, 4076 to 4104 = -2.24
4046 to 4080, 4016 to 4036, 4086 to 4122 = -1.04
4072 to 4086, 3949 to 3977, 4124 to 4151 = -2.23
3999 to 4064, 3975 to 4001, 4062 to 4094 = -4.58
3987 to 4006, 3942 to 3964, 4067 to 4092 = -2.92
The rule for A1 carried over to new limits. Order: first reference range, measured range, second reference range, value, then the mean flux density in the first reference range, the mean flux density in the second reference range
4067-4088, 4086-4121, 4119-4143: 1.6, 3.4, 3.43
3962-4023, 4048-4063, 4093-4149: -2.0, 2.77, 3.31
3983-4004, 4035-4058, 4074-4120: -2.2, 3.09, 3.28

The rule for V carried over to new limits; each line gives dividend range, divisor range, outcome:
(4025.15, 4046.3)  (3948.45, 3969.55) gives 1.71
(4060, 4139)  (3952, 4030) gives 1.27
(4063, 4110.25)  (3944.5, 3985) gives 1.61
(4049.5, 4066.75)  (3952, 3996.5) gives 1.53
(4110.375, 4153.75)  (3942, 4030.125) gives 1.34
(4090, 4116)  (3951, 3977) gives 1.79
